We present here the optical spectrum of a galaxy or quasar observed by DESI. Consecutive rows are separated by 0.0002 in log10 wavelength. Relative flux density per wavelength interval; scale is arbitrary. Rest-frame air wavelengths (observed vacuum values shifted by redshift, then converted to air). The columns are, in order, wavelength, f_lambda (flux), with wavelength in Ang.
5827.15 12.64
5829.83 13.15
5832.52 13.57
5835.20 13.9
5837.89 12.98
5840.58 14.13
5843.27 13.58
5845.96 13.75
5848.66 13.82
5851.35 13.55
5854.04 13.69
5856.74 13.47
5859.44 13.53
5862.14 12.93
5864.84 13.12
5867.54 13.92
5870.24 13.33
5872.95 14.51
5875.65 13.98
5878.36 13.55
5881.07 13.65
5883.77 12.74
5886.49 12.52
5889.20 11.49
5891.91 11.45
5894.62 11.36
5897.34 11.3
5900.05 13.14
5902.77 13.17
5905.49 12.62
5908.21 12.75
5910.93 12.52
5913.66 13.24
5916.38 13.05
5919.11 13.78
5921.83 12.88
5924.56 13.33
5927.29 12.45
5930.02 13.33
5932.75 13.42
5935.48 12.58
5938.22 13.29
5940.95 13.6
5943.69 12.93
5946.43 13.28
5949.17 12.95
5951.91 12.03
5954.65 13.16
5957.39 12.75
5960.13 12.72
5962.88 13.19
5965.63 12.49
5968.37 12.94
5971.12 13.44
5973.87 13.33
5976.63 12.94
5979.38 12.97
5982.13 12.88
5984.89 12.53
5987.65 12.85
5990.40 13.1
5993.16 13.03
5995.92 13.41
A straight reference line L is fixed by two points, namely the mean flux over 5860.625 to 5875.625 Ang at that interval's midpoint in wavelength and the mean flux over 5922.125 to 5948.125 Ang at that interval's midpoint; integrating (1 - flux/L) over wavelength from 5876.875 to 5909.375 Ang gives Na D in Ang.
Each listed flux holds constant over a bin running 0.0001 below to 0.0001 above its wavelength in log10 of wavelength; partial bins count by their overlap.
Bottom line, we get 2.3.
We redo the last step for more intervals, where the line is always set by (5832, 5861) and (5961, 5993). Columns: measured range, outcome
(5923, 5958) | 0.4 Ang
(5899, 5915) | 0.5 Ang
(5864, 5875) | -0.2 Ang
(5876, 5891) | 0.7 Ang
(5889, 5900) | 1.5 Ang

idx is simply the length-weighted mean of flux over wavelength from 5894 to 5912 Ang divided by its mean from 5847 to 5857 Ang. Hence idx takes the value 0.9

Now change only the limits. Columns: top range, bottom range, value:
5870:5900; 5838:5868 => 0.94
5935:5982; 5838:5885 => 0.96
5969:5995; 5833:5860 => 0.95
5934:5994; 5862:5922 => 1.00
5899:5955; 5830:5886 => 0.96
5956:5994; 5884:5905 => 1.07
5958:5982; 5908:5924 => 0.99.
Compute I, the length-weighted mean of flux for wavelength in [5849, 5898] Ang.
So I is 13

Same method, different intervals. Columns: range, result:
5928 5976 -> 13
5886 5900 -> 11.7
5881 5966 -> 12.8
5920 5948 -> 13.1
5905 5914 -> 12.7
